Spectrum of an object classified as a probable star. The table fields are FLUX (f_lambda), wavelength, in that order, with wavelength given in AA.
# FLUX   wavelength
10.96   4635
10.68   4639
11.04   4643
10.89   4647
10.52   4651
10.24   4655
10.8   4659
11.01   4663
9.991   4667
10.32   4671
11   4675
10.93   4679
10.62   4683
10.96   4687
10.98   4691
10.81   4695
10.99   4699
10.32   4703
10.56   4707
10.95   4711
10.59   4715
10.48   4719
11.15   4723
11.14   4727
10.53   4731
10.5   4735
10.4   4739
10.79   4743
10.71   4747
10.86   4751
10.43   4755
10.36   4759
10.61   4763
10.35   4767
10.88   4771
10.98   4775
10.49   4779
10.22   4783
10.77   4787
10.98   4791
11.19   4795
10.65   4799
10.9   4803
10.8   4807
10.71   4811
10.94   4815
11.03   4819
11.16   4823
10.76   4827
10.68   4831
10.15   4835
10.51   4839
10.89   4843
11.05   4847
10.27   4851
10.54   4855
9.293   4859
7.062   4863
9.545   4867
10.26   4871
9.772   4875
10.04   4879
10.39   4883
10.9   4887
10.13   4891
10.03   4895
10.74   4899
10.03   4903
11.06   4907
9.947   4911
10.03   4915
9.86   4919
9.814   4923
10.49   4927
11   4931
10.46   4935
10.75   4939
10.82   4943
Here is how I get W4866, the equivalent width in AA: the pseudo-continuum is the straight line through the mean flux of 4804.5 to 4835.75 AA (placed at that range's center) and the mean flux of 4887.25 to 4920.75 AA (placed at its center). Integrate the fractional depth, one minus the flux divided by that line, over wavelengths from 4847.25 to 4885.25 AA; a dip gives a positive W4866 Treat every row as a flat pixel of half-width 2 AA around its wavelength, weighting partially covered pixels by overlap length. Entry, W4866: 2.7 AA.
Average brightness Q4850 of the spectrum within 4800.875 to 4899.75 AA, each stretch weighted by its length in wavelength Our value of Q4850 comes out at 10.3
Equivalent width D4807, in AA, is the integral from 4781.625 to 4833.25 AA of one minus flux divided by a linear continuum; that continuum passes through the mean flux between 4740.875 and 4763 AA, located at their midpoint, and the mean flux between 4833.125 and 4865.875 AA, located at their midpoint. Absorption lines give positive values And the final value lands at -3.0 AA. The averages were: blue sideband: 10.6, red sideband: 9.96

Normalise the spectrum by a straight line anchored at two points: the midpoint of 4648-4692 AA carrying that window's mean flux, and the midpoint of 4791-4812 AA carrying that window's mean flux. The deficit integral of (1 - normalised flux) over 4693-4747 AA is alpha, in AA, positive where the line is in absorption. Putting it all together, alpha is 0.2 AA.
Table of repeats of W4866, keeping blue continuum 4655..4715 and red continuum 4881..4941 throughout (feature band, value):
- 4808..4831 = -0.8 AA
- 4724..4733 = -0.2 AA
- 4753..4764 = 0.2 AA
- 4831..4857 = -0.3 AA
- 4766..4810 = -0.8 AA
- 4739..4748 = 0.0 AA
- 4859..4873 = 1.9 AA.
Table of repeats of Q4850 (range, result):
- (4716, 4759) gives 10.7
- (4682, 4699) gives 10.9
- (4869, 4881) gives 10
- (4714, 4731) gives 10.8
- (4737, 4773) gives 10.6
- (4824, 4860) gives 10.5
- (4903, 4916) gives 10.3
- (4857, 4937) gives 10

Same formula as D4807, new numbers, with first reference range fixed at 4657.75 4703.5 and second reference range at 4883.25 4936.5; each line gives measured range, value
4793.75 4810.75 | -0.5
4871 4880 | 0.4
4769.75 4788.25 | -0.1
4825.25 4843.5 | -0.2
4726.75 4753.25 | -0.1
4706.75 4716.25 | 0.0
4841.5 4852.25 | -0.3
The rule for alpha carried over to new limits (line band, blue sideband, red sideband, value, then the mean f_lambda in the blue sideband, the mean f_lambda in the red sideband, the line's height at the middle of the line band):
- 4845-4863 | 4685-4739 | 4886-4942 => 1.0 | 10.8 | 10.4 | 10.5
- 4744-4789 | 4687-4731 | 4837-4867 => -0.7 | 10.8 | 9.92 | 10.4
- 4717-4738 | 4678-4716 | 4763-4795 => 0.0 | 10.8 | 10.7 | 10.7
